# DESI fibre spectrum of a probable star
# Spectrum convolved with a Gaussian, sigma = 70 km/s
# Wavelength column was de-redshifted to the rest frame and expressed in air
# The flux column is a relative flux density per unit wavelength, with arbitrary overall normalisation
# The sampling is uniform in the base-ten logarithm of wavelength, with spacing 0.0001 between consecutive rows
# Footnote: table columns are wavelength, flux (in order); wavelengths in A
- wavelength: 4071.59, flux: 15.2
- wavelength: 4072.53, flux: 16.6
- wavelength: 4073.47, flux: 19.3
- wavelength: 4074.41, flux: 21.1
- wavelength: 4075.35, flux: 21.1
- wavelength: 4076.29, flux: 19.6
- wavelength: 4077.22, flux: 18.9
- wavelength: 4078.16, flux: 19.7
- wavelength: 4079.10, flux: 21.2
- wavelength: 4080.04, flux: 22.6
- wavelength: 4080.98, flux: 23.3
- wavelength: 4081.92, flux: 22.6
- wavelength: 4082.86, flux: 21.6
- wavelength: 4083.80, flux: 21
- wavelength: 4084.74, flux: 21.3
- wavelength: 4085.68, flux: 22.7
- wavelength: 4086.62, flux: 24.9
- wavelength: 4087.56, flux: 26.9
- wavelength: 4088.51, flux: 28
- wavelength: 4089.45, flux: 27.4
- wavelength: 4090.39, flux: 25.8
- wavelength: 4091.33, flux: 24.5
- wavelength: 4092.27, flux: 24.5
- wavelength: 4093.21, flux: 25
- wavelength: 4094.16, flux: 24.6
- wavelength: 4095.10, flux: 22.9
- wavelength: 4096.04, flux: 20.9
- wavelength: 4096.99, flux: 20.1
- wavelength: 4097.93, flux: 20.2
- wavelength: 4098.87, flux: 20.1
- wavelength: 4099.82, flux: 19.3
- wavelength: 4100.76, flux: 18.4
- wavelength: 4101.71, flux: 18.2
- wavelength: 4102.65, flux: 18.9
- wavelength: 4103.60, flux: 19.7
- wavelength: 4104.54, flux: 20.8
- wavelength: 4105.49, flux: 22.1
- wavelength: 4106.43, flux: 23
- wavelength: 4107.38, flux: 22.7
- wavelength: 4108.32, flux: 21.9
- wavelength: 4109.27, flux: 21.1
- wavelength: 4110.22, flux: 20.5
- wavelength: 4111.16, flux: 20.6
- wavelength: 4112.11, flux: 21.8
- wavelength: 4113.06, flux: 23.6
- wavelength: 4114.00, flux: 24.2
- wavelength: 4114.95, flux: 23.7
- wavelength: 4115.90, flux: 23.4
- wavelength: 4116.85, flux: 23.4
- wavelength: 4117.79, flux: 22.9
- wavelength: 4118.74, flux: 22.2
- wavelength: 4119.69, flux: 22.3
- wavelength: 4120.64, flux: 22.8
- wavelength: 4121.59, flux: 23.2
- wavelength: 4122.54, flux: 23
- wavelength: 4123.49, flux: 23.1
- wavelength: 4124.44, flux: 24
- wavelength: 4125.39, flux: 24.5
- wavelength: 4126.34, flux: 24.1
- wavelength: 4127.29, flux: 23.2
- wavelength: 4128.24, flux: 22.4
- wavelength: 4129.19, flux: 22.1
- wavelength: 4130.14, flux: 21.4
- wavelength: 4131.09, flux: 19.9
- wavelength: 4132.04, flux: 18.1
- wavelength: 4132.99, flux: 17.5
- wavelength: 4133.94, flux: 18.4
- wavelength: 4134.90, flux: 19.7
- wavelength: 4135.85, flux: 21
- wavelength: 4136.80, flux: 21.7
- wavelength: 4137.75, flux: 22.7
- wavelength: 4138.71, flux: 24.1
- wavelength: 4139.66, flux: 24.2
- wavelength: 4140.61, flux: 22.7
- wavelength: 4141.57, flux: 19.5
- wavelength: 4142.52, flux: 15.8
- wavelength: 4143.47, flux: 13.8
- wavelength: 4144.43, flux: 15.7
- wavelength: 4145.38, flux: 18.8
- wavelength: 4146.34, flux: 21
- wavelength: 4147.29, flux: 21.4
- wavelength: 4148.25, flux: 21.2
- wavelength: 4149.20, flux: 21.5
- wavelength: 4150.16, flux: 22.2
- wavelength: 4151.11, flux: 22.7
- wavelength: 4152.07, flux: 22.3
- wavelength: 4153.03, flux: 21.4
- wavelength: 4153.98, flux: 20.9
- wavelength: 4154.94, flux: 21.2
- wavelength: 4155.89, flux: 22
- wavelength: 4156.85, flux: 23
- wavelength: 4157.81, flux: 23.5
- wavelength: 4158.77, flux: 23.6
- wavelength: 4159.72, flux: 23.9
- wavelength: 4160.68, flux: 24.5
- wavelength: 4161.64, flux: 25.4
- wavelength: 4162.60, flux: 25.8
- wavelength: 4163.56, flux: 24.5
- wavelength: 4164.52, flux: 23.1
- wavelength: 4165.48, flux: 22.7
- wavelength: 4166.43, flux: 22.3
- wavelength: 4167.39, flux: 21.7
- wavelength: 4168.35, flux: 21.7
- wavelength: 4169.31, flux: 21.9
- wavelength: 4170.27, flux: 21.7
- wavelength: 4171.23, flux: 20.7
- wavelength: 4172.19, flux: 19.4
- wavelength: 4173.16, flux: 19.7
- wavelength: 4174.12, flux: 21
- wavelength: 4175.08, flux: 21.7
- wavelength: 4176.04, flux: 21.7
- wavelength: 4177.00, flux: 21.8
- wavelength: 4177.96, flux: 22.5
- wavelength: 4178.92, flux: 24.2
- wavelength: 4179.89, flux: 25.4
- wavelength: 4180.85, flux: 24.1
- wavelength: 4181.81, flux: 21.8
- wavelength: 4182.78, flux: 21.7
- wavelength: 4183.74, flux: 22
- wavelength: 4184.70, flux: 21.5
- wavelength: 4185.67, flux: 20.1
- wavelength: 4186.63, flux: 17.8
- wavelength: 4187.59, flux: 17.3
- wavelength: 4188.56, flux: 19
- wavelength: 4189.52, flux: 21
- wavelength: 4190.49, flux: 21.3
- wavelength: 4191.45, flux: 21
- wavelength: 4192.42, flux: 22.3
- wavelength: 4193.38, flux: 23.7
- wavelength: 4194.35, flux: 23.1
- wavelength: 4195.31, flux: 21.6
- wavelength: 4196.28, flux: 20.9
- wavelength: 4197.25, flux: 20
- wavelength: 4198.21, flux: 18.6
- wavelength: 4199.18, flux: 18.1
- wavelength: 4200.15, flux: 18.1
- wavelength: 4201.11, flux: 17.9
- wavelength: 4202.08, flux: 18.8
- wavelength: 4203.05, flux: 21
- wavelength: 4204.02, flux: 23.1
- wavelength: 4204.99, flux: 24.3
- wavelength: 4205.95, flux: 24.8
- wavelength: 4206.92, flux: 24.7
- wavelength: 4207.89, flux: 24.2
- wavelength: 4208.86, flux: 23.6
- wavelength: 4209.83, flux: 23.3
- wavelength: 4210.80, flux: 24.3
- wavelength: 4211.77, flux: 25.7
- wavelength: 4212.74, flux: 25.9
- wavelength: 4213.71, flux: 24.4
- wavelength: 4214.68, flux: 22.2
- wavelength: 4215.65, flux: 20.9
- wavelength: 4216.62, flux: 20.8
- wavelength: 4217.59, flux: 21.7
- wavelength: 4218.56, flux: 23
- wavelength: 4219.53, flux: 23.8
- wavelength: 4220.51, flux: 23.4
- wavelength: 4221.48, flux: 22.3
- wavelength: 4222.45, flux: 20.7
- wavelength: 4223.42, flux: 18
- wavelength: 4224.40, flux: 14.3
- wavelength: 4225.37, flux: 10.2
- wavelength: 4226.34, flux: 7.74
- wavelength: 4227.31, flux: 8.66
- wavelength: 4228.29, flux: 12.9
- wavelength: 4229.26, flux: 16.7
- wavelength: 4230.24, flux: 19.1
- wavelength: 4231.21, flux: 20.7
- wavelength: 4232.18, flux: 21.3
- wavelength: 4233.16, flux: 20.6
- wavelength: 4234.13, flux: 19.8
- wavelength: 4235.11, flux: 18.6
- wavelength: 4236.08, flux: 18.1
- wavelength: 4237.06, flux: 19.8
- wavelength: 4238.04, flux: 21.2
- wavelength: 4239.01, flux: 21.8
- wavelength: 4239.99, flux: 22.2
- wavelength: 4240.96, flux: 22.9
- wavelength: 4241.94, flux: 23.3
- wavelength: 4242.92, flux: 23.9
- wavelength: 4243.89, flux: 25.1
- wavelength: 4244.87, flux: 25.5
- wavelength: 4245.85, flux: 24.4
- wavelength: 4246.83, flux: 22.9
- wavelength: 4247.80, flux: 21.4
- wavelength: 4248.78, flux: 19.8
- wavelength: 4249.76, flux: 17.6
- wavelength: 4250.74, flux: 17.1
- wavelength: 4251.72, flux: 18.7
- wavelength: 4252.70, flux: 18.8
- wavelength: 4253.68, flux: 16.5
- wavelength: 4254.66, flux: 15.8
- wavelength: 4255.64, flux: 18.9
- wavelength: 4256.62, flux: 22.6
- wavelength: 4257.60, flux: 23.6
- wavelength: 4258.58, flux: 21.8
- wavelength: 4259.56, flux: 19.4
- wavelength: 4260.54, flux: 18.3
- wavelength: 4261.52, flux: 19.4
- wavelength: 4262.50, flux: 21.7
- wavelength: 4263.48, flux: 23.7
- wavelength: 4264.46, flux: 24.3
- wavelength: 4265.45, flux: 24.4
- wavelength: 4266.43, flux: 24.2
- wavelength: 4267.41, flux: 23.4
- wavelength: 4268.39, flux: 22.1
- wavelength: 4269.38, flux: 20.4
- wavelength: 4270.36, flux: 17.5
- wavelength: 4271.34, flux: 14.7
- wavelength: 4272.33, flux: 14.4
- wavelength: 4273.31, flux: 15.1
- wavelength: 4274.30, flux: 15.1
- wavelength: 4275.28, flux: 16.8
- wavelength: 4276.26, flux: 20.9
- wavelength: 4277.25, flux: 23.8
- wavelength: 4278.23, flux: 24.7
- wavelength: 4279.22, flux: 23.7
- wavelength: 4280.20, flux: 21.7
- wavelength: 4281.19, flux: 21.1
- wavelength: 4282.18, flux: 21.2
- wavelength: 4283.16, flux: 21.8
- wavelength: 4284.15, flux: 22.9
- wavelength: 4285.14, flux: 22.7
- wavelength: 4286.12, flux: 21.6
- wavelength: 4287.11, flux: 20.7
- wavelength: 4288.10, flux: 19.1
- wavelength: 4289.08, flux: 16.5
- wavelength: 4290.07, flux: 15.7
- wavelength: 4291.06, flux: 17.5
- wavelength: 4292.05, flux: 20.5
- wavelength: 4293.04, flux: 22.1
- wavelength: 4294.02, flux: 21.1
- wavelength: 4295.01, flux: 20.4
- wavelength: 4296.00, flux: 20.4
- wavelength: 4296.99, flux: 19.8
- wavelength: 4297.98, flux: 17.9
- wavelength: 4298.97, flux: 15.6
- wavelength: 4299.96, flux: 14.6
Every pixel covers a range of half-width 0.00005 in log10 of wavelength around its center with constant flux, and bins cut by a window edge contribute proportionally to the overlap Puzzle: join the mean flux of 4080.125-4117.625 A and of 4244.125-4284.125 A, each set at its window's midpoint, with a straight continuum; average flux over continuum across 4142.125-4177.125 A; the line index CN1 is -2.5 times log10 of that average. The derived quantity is 0.01 mag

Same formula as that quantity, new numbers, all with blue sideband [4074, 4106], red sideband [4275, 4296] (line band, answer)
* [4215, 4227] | 0.13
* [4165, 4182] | -0.02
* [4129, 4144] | 0.09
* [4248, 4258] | 0.11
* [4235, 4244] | -0.03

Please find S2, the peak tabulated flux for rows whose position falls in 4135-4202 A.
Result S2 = 25.8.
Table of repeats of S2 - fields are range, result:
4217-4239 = 23.8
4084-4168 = 28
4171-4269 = 25.9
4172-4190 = 25.4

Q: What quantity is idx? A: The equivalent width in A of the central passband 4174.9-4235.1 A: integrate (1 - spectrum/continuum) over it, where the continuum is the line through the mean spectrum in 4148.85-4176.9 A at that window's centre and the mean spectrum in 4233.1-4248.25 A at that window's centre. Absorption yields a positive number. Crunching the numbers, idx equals 3.9 A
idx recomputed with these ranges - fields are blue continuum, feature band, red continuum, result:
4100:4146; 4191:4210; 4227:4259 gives -1.0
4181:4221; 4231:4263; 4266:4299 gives 0.1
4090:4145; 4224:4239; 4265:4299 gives 2.7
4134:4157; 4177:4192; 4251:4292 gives -0.6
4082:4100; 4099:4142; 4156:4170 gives 2.9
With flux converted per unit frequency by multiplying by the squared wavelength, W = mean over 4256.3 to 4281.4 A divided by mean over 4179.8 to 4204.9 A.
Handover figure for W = 1.0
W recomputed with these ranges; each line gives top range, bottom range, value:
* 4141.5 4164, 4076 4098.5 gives 0.97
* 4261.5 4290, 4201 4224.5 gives 0.95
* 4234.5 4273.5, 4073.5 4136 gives 1.01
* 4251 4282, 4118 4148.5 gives 1.02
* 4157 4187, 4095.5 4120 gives 1.08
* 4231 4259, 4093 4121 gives 1.03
